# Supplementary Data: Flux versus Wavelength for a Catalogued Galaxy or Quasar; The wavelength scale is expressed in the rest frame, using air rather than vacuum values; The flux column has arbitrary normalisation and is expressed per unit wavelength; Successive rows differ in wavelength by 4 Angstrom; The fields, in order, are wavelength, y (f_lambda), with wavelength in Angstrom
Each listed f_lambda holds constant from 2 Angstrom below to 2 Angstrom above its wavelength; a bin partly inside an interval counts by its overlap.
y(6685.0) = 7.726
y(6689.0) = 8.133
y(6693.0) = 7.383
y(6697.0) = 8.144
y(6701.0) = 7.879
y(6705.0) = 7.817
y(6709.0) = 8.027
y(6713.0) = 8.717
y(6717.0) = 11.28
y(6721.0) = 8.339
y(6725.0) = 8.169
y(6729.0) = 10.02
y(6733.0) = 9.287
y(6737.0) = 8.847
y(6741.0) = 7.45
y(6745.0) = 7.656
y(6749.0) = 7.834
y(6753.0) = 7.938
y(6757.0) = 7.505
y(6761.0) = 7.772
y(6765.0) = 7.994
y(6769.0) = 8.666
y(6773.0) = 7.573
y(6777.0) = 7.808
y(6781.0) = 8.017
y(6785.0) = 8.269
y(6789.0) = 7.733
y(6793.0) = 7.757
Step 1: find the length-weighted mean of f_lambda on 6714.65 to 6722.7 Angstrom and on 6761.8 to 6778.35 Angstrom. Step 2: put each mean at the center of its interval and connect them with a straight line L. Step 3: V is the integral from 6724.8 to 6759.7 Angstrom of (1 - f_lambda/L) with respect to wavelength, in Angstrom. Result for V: 2.7 Angstrom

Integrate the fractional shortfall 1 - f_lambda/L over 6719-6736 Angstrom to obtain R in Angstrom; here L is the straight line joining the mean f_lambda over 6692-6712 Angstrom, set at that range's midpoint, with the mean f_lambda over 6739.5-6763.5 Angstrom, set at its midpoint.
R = -2.5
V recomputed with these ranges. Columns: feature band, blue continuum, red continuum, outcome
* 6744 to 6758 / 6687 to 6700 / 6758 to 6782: 0.3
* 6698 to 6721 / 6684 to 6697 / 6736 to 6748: -2.5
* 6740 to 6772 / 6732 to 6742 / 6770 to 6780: 1.3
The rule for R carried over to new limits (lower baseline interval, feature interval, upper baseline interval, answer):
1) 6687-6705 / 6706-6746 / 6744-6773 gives -4.55 Angstrom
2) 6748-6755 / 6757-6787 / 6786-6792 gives -0.47 Angstrom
